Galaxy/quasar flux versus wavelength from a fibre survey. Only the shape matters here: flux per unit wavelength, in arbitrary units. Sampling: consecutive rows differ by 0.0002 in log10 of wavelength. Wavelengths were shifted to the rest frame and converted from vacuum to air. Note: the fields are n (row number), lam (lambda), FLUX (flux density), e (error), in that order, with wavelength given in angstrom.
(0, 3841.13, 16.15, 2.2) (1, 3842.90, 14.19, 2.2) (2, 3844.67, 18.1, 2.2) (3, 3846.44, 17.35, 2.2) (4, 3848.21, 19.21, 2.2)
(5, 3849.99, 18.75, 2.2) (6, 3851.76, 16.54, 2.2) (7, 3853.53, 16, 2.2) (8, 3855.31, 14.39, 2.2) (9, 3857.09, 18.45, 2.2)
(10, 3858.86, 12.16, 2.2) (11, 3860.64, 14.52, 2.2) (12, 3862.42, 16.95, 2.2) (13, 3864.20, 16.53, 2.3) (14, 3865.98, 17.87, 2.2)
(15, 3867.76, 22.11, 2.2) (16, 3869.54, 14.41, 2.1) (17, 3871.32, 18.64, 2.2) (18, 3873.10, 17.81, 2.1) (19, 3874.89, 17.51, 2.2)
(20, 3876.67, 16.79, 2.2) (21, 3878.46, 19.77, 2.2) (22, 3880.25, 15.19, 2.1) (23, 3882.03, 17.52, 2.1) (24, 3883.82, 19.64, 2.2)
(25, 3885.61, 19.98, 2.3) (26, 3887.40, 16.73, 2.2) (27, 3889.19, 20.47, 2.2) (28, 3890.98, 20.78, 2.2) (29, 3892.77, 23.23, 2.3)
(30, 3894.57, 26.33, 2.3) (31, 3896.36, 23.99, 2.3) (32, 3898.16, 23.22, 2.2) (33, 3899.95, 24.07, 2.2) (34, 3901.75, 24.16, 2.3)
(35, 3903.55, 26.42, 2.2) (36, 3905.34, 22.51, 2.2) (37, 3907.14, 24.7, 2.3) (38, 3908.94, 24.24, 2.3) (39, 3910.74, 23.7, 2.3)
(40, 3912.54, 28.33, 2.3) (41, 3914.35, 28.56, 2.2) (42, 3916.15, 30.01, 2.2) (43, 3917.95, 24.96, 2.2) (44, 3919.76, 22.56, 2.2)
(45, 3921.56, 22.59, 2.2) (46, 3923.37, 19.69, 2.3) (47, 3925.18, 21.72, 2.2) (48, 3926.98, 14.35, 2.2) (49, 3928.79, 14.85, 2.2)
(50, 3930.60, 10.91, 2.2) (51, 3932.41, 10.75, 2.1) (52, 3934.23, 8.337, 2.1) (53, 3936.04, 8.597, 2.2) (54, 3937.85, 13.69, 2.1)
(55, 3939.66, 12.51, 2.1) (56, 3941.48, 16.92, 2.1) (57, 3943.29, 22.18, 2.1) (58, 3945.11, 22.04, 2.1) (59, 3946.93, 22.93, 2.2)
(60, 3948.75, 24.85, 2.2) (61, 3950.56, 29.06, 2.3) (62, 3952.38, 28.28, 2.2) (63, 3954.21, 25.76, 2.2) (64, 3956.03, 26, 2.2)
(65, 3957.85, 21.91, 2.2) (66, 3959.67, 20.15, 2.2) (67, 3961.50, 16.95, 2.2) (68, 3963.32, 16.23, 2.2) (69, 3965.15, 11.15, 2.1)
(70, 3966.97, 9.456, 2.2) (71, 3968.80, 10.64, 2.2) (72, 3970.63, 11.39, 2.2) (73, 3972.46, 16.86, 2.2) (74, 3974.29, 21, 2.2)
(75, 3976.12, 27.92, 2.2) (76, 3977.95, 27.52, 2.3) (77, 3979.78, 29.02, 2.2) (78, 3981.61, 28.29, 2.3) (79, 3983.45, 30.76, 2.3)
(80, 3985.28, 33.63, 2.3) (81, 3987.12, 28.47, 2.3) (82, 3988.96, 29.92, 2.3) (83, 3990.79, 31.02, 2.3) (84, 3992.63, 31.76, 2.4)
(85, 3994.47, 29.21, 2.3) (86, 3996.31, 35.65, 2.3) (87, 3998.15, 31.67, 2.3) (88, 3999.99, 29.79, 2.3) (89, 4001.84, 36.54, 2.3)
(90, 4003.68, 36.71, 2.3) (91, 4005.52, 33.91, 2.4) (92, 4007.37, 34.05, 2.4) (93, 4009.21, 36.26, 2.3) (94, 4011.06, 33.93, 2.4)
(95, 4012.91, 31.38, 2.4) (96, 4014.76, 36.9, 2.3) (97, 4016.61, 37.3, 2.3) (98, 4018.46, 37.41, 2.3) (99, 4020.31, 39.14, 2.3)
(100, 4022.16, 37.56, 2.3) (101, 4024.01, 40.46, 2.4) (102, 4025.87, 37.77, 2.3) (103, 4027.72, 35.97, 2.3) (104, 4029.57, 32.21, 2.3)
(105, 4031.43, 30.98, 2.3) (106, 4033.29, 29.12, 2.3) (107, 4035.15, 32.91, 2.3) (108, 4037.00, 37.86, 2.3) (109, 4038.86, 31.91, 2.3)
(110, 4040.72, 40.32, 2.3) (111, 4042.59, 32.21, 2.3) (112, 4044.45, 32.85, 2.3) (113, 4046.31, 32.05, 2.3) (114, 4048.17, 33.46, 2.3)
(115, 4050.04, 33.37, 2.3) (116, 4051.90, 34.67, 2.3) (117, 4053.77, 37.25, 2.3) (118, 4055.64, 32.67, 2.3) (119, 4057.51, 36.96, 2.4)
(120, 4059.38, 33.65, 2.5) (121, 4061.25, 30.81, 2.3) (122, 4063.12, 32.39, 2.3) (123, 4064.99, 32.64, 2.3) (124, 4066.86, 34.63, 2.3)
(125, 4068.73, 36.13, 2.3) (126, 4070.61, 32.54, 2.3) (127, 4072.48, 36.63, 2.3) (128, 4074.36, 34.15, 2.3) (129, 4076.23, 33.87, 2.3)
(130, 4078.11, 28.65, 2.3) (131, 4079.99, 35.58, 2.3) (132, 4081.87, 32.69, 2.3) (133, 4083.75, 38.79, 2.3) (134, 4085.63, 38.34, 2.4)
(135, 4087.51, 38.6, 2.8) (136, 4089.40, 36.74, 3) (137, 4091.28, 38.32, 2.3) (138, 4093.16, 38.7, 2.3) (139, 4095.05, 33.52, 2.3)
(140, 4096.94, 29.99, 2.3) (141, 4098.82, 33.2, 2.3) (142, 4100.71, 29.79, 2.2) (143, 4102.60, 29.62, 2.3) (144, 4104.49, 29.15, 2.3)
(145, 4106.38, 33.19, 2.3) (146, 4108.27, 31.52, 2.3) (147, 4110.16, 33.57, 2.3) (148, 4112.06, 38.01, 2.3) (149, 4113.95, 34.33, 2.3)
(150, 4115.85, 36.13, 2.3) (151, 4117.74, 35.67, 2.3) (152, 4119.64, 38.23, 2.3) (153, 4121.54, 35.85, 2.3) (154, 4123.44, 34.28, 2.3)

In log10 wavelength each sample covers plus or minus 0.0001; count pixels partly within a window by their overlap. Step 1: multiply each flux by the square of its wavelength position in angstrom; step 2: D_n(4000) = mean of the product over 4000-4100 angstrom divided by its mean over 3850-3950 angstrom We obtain 1.93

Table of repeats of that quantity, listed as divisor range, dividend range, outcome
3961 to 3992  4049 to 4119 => 1.60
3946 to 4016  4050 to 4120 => 1.34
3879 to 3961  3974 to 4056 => 1.66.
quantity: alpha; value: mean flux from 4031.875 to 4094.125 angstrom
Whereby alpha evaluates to 34.6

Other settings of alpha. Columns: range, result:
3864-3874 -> 18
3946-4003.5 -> 25.1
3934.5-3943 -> 13.3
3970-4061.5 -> 32.6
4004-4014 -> 34.1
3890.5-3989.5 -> 21.6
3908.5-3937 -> 19.5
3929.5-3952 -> 17.2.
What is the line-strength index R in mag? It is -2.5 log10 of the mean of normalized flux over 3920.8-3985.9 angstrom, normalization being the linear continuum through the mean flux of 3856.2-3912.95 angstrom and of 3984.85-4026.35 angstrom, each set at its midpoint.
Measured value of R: 0.40 mag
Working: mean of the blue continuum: 20.2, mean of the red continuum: 34.3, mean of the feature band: 19.6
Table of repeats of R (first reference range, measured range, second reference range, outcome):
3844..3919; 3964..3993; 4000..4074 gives 0.25 mag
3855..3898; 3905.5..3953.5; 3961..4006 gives 0.08 mag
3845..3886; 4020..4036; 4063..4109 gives -0.18 mag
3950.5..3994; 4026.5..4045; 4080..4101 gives -0.13 mag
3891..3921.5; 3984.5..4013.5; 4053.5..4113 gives -0.11 mag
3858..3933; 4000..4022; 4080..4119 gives -0.25 mag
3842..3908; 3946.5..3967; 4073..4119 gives 0.15 mag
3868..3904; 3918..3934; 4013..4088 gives 0.35 mag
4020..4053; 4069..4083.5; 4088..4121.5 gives 0.02 mag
